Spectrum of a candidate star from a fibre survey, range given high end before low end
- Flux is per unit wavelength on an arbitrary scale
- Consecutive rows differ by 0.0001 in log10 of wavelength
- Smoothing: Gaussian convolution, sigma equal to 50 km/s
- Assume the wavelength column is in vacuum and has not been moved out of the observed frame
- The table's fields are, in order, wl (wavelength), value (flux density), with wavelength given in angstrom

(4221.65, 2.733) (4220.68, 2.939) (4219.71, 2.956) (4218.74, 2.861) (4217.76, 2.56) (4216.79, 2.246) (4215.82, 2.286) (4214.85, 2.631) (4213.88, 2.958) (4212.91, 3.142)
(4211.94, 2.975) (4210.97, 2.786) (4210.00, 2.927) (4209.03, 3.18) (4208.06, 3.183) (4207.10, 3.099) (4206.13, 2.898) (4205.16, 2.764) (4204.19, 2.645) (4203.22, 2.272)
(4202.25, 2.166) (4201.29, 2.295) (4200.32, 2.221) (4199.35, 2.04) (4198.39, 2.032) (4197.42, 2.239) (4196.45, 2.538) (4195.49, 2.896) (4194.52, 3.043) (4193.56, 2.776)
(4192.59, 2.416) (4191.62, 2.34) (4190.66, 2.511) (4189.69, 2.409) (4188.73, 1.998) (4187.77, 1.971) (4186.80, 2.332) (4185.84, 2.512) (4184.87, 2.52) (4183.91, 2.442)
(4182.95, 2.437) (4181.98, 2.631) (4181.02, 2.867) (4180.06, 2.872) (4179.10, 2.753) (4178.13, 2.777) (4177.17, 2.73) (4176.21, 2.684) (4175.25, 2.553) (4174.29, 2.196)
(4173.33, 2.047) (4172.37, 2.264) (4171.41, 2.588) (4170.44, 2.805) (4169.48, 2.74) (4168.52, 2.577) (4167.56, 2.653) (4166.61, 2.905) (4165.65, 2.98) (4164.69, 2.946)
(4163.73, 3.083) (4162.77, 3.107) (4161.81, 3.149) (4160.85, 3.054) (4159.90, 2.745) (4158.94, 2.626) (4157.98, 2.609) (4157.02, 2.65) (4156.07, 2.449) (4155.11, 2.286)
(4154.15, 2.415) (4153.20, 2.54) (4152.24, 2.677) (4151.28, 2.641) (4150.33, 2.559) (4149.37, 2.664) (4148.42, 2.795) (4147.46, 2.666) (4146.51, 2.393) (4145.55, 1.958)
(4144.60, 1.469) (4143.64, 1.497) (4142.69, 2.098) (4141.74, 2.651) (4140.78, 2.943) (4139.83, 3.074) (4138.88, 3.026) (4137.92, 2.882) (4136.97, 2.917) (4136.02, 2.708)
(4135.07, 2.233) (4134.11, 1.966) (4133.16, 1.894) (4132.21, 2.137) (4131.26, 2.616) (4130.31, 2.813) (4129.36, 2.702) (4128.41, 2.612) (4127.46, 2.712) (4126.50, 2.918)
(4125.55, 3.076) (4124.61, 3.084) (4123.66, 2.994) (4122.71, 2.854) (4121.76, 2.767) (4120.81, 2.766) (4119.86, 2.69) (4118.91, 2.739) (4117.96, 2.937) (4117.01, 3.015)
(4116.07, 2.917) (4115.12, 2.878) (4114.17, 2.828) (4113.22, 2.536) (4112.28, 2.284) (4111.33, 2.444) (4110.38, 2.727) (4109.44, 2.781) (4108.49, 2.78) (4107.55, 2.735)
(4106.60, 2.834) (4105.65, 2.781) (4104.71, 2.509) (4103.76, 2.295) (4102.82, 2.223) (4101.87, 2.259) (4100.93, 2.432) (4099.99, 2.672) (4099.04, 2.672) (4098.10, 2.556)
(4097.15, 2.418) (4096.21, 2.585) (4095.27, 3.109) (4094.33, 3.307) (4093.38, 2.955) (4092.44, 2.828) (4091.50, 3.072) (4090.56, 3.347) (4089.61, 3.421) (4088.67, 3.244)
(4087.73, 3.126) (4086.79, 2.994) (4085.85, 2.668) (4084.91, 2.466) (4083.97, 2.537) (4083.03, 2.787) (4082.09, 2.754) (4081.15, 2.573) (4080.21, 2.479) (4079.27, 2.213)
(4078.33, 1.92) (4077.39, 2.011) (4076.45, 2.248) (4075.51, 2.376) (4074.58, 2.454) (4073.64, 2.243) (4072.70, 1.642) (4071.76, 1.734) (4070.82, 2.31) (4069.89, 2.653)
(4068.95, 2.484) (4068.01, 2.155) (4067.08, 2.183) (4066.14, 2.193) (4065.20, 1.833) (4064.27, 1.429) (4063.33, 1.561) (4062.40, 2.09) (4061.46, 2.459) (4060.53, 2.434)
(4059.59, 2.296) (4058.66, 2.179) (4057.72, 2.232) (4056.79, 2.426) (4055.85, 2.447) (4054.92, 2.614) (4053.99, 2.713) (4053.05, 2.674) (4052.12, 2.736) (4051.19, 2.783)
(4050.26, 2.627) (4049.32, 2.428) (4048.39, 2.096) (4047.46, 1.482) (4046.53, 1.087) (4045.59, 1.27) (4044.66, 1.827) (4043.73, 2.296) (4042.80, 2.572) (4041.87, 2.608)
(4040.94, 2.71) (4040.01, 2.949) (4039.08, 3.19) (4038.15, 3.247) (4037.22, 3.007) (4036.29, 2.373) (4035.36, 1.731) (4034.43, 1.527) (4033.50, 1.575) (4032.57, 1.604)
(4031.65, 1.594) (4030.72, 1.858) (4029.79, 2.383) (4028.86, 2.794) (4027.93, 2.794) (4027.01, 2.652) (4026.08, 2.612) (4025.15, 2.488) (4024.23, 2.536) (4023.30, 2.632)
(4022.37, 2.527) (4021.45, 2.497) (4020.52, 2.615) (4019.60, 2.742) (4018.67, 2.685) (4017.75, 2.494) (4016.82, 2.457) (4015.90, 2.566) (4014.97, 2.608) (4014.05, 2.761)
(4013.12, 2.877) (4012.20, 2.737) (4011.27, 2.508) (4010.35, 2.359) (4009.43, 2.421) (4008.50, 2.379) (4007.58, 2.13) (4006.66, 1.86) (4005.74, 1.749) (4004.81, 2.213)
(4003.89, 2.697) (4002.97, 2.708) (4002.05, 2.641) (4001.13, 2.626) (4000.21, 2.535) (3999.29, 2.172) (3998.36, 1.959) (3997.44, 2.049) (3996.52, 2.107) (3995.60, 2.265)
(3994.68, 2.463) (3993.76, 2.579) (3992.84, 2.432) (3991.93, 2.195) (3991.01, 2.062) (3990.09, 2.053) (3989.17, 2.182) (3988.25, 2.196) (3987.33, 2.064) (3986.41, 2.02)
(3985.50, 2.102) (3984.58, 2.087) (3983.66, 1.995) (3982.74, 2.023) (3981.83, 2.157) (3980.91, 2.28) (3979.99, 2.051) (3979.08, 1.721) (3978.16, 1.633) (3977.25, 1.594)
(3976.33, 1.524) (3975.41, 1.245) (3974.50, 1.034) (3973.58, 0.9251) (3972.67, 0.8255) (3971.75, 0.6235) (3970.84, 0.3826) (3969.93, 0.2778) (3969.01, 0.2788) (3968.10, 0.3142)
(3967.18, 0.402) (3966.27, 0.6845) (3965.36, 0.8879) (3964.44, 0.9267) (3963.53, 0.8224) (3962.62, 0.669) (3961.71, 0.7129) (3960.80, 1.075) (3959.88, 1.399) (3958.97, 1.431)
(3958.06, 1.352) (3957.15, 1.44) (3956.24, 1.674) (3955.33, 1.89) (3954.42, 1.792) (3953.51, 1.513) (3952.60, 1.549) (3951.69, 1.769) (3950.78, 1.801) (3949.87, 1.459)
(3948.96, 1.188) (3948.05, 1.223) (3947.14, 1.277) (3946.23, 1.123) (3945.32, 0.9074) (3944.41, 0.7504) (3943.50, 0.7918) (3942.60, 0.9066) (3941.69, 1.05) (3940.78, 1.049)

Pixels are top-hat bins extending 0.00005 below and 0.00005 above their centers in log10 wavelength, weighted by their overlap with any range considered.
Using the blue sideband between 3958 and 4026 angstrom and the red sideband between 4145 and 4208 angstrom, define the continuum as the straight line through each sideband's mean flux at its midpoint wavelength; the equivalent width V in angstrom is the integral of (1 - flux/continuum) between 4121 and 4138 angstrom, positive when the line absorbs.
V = -1.8 angstrom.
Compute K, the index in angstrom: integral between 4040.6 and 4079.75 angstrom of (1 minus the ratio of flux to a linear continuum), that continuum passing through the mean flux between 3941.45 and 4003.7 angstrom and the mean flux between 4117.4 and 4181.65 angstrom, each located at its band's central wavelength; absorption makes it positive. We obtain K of -2.3 angstrom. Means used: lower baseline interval 1.55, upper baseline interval 2.64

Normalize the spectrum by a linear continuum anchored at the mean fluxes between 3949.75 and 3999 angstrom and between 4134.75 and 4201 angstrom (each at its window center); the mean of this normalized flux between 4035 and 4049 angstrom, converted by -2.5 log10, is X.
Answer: -0.212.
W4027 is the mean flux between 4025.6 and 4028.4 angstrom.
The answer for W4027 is 2.68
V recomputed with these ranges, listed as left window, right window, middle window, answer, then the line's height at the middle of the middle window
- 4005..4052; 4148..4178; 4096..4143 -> -1.6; 2.57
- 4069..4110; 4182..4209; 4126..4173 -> -1.0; 2.54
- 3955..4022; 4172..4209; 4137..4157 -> -1.0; 2.38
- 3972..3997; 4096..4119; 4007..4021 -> -3.1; 2.08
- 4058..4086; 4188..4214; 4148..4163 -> -1.2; 2.48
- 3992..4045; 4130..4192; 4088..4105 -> -1.9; 2.49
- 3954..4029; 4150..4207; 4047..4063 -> -1.8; 2.15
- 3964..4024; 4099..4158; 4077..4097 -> -3.1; 2.4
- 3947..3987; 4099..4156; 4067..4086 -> -1.1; 2.19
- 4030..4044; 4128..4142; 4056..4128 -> -2.3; 2.49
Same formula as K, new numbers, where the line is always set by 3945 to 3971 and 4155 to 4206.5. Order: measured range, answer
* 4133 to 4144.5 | -0.87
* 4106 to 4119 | -3.76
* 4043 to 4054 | -2.83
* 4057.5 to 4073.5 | -2.54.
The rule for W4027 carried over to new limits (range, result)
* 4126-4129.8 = 2.73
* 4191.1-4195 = 2.64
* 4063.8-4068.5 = 1.96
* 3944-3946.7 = 0.93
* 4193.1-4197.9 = 2.7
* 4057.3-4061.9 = 2.32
